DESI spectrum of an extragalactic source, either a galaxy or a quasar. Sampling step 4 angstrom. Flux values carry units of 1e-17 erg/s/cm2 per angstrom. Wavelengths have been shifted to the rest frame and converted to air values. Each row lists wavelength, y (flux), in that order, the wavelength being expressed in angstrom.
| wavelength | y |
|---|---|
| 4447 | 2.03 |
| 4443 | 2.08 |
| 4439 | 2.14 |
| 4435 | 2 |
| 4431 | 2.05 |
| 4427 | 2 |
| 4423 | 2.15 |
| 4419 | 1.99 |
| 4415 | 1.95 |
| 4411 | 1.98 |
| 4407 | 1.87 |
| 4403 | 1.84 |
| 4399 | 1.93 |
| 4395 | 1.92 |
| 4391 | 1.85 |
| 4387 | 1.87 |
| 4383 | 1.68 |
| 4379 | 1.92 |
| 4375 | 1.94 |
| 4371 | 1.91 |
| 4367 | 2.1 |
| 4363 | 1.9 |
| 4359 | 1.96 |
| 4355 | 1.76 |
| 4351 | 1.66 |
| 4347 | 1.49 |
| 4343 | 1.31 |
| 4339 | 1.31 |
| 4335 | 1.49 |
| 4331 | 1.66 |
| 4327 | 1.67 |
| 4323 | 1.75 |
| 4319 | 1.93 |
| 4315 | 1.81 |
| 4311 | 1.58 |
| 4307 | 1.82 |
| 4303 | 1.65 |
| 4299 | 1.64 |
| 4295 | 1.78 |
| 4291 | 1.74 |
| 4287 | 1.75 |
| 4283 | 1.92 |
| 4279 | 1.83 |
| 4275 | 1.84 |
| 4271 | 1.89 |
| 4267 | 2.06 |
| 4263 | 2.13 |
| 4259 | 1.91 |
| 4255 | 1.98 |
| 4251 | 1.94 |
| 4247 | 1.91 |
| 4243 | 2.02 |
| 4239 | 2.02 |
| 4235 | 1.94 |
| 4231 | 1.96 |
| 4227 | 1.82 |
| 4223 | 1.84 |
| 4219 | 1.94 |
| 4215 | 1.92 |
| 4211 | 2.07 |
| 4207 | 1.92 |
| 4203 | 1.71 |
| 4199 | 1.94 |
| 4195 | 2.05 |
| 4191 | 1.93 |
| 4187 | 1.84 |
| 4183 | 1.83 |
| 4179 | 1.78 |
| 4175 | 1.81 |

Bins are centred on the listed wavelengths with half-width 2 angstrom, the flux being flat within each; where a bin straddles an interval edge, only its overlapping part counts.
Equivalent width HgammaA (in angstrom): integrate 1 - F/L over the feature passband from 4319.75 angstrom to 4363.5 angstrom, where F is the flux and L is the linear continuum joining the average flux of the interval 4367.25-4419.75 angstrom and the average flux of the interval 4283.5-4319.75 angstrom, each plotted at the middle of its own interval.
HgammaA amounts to 4.37 angstrom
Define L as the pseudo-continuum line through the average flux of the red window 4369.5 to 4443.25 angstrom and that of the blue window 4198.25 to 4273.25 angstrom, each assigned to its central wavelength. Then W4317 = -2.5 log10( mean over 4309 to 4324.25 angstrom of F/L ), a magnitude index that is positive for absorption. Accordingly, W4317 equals 0.10 mag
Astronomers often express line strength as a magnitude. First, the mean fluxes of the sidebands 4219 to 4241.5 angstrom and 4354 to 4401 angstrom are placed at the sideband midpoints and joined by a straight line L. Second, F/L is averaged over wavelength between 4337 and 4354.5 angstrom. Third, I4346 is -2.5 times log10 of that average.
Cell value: 0.28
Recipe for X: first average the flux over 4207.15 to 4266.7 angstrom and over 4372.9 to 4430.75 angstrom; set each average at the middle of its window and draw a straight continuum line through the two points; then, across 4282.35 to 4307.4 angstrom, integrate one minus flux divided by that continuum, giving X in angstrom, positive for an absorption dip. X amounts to 2.6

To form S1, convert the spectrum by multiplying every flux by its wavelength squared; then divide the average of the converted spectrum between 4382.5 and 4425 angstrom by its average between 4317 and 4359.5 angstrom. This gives 1.22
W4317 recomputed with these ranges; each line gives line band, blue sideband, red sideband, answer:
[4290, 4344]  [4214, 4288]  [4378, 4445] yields 0.17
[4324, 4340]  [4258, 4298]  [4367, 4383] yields 0.21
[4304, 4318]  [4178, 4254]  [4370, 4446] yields 0.11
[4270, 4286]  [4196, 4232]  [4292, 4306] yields -0.07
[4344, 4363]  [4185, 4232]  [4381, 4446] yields 0.14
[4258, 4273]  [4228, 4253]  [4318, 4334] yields -0.06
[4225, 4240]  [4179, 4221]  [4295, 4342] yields -0.05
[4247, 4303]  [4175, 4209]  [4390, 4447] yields 0.02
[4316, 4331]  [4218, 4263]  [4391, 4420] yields 0.10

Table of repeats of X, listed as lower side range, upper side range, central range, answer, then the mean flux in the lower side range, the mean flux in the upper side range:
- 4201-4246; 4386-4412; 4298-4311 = 1.5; 1.92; 1.89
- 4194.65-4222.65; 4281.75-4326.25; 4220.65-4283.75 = -3.2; 1.92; 1.76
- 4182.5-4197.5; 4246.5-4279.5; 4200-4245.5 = 0.2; 1.92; 1.95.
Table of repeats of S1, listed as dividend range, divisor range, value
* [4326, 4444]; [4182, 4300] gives 1.04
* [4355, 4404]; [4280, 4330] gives 1.12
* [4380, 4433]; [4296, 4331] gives 1.16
